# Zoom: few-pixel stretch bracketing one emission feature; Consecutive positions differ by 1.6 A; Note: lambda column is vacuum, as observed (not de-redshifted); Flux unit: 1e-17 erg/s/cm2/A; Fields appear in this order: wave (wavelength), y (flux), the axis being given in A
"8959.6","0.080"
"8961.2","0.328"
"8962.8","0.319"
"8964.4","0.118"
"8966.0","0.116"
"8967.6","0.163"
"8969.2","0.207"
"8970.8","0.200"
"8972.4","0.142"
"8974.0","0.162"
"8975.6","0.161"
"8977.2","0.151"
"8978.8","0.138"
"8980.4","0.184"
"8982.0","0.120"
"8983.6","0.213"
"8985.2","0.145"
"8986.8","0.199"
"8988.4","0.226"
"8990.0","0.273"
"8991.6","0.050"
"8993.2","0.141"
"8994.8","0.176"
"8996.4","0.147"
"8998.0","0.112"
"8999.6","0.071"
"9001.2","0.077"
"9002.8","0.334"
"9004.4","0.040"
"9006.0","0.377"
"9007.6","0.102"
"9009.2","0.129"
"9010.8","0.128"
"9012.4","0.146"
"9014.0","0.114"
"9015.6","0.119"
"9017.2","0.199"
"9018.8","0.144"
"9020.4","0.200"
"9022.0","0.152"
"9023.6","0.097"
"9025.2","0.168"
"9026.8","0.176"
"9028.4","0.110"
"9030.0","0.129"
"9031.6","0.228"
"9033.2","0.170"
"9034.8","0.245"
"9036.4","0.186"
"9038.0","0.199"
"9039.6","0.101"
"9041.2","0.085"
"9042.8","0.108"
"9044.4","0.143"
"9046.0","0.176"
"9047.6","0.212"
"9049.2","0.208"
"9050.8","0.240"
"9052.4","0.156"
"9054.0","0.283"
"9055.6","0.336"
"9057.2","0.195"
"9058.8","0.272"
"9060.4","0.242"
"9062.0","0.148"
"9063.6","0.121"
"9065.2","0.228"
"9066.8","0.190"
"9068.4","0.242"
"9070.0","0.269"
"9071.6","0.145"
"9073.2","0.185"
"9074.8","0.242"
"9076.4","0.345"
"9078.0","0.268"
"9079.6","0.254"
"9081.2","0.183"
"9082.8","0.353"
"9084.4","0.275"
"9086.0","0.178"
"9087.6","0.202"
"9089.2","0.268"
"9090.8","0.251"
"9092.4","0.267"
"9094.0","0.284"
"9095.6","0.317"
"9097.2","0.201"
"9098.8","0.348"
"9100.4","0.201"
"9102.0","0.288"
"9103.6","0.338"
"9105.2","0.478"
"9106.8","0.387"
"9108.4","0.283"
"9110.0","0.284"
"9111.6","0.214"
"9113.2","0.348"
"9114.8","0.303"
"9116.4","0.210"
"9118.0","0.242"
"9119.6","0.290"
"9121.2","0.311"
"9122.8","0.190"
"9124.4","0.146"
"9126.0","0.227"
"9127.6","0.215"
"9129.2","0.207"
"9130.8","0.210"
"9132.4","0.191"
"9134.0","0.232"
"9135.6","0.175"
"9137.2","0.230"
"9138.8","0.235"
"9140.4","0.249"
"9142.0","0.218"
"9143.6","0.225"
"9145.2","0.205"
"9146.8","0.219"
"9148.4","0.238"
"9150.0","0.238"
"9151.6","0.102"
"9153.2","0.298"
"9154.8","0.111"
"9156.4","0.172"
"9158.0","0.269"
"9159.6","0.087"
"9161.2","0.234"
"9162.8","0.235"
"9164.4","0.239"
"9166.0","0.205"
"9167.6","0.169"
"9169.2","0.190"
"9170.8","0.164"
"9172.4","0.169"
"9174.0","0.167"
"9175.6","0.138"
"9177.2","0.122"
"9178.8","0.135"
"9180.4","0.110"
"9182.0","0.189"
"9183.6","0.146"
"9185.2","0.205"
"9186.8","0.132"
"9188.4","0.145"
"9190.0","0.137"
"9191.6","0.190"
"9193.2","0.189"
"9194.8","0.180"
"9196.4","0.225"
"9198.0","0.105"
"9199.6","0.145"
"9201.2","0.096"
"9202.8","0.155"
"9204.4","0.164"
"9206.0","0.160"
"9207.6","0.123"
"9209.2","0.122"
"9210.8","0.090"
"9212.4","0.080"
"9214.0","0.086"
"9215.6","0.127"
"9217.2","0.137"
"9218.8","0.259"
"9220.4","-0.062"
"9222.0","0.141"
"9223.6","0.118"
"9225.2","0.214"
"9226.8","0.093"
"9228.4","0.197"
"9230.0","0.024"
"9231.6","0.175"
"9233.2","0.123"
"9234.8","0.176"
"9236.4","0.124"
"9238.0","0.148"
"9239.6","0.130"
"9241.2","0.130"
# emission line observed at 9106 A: Mg II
